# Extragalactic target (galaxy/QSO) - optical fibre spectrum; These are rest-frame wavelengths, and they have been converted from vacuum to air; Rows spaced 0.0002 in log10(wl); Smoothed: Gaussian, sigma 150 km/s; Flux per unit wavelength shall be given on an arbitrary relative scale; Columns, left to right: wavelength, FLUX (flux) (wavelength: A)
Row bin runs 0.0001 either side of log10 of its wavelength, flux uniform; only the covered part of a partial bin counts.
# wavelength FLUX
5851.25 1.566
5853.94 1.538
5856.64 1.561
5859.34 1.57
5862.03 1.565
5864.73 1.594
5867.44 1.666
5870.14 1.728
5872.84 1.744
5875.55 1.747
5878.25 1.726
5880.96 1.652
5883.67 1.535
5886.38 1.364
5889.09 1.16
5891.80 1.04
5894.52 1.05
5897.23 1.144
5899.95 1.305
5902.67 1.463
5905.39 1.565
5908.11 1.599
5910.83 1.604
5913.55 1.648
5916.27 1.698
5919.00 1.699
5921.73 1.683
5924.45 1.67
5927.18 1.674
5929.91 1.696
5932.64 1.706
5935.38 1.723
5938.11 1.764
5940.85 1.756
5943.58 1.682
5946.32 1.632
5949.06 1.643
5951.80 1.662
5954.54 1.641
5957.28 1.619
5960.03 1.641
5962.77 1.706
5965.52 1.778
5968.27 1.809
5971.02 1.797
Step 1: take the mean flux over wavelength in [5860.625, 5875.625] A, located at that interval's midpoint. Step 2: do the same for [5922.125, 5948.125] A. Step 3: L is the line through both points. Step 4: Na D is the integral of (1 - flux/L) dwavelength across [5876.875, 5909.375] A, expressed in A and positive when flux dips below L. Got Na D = 5.7 A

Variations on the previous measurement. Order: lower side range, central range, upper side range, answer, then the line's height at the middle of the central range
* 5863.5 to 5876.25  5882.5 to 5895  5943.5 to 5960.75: 3.3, 1.68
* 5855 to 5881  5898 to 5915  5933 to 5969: 1.6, 1.67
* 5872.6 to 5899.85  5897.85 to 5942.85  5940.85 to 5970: -2.7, 1.54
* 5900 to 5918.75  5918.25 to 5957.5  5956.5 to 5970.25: -0.8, 1.65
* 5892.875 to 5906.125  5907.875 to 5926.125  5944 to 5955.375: -3.2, 1.41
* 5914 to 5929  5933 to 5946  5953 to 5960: -0.5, 1.66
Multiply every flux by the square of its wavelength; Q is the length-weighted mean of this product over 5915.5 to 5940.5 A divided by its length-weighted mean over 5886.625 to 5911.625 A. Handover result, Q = 1.3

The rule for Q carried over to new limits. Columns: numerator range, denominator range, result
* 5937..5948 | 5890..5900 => 1.56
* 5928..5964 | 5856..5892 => 1.10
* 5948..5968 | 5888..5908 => 1.35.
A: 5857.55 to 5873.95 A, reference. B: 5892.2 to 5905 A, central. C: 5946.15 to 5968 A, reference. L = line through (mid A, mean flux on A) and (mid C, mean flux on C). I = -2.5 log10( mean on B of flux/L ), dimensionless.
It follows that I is 0.30 mag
